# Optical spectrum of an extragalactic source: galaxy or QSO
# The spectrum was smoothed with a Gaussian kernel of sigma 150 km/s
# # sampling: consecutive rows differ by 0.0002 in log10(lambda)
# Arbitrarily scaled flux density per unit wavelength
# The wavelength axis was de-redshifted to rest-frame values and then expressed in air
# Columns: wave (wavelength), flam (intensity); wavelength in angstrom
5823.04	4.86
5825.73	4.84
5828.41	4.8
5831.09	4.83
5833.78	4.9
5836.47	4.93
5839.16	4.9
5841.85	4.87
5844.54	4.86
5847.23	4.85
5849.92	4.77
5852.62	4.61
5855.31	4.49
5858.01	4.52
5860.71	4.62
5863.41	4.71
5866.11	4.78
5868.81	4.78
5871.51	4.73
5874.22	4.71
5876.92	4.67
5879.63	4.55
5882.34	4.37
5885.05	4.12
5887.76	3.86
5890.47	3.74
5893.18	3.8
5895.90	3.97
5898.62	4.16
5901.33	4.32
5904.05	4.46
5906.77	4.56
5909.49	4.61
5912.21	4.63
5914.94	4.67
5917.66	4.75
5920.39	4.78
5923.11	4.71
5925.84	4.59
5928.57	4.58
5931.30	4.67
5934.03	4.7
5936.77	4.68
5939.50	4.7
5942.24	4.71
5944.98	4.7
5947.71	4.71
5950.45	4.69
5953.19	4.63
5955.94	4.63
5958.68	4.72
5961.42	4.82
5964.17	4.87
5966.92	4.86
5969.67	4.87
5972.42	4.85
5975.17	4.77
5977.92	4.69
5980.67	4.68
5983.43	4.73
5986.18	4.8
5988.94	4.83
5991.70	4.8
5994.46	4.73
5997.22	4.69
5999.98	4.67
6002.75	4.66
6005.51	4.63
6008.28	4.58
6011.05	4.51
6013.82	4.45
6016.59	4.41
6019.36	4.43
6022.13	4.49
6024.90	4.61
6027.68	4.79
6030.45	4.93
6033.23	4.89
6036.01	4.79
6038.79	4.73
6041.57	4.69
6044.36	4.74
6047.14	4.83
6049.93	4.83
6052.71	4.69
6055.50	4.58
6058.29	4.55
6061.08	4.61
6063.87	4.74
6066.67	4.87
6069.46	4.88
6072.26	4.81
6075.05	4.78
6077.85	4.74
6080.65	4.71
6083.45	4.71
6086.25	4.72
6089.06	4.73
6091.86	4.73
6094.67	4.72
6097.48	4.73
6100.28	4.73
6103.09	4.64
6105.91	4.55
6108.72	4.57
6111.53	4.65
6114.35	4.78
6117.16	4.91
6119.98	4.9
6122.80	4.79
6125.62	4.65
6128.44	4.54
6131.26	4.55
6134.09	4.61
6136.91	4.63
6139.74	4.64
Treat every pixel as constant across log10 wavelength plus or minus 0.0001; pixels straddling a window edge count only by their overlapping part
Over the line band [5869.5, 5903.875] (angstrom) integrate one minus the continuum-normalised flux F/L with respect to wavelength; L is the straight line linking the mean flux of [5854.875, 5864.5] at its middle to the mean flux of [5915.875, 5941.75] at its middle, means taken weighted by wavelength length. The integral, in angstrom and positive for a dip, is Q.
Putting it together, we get 2.66 angstrom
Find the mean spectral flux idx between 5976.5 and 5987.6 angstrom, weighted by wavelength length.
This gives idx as 4.73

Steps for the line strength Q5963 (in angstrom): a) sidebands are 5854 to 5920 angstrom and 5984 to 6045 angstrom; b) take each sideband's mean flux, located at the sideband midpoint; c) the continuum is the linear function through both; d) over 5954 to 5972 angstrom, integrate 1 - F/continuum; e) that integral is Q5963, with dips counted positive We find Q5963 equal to -0.83 angstrom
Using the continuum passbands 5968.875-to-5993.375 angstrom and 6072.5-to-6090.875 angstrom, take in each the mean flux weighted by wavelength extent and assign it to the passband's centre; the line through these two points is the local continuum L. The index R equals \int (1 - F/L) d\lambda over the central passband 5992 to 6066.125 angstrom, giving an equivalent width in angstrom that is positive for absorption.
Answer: 1.42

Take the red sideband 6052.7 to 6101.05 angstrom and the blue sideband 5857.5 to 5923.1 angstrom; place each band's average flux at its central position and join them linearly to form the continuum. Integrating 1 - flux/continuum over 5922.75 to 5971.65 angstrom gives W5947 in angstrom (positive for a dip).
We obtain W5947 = -1.9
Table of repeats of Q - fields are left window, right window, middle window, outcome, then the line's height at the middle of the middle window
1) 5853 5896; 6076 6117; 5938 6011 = -2.92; 4.55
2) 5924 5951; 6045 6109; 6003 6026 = 0.87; 4.7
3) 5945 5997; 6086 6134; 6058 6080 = -0.20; 4.71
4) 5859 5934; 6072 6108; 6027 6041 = -0.53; 4.64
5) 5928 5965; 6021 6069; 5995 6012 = 0.31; 4.72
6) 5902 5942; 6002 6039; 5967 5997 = -0.89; 4.64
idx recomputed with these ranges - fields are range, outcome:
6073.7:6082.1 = 4.74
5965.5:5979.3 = 4.81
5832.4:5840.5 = 4.9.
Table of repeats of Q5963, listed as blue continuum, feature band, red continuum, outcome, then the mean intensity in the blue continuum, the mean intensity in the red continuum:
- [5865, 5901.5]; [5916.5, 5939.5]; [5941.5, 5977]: -0.5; 4.32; 4.76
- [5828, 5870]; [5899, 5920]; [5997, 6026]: 0.5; 4.76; 4.55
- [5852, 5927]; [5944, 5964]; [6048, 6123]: -0.7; 4.47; 4.73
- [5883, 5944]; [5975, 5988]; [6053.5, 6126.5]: -0.5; 4.45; 4.72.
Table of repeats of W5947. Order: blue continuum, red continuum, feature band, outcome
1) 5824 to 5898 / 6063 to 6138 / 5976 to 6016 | -0.1 angstrom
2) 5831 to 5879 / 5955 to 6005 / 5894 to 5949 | 2.1 angstrom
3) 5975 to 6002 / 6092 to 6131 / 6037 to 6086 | -0.2 angstrom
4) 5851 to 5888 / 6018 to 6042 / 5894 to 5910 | 1.0 angstrom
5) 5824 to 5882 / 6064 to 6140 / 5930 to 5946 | 0.1 angstrom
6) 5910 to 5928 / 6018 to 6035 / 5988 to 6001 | -0.1 angstrom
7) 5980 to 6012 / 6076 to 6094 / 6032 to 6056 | -0.2 angstrom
